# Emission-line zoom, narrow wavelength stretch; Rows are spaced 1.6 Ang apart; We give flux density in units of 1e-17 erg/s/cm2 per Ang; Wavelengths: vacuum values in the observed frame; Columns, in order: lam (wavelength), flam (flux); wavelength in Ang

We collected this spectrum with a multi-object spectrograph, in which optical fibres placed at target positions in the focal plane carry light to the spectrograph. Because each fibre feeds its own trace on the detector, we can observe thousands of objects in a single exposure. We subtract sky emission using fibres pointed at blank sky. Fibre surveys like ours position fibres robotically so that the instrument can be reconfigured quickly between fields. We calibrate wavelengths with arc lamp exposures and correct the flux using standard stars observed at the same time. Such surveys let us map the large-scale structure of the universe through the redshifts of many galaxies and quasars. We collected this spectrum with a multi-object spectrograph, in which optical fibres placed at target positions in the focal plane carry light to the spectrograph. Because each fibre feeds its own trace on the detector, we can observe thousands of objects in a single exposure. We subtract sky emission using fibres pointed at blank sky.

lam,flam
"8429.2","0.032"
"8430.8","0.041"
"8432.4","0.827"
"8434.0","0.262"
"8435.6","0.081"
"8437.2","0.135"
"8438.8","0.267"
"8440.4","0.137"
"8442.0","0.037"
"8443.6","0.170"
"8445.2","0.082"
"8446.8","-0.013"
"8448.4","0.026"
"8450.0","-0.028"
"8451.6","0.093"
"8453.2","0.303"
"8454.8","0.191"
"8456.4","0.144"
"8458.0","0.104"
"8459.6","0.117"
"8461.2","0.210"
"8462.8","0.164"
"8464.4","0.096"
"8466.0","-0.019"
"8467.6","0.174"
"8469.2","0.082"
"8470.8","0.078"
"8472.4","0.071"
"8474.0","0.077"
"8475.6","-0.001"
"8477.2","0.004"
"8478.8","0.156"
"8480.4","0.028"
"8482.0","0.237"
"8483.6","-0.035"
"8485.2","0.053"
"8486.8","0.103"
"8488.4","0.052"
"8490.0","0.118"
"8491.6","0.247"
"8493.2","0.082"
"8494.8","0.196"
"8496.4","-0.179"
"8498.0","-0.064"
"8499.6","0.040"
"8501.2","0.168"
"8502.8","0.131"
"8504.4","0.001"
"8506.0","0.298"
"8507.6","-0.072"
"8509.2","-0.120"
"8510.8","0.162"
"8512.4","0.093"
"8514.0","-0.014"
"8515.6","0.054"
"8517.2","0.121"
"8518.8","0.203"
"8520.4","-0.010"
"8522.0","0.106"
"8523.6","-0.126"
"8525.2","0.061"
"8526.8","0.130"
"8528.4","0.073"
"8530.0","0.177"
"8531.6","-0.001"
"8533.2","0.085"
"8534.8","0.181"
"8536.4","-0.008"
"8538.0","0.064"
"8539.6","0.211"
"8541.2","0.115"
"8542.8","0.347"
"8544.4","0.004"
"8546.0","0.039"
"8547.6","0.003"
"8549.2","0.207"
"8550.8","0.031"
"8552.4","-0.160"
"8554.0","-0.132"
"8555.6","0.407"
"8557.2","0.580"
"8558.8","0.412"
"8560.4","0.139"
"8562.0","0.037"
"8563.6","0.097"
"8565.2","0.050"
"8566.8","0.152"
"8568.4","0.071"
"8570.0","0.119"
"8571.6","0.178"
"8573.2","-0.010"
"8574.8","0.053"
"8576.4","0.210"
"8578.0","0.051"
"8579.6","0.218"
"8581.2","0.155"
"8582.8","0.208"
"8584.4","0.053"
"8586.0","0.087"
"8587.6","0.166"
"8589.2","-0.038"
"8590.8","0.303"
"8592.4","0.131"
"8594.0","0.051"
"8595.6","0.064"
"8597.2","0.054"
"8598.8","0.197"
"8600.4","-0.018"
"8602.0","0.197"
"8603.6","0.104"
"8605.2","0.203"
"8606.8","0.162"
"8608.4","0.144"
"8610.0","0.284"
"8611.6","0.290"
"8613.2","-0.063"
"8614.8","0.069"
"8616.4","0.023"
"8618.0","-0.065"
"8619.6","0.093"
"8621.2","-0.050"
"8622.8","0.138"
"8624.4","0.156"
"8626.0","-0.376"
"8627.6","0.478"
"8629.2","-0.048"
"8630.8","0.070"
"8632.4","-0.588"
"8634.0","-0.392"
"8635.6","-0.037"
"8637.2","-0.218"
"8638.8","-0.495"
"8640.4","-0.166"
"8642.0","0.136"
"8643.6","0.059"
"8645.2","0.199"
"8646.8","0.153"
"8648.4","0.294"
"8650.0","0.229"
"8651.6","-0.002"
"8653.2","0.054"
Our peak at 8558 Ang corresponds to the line H-alpha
